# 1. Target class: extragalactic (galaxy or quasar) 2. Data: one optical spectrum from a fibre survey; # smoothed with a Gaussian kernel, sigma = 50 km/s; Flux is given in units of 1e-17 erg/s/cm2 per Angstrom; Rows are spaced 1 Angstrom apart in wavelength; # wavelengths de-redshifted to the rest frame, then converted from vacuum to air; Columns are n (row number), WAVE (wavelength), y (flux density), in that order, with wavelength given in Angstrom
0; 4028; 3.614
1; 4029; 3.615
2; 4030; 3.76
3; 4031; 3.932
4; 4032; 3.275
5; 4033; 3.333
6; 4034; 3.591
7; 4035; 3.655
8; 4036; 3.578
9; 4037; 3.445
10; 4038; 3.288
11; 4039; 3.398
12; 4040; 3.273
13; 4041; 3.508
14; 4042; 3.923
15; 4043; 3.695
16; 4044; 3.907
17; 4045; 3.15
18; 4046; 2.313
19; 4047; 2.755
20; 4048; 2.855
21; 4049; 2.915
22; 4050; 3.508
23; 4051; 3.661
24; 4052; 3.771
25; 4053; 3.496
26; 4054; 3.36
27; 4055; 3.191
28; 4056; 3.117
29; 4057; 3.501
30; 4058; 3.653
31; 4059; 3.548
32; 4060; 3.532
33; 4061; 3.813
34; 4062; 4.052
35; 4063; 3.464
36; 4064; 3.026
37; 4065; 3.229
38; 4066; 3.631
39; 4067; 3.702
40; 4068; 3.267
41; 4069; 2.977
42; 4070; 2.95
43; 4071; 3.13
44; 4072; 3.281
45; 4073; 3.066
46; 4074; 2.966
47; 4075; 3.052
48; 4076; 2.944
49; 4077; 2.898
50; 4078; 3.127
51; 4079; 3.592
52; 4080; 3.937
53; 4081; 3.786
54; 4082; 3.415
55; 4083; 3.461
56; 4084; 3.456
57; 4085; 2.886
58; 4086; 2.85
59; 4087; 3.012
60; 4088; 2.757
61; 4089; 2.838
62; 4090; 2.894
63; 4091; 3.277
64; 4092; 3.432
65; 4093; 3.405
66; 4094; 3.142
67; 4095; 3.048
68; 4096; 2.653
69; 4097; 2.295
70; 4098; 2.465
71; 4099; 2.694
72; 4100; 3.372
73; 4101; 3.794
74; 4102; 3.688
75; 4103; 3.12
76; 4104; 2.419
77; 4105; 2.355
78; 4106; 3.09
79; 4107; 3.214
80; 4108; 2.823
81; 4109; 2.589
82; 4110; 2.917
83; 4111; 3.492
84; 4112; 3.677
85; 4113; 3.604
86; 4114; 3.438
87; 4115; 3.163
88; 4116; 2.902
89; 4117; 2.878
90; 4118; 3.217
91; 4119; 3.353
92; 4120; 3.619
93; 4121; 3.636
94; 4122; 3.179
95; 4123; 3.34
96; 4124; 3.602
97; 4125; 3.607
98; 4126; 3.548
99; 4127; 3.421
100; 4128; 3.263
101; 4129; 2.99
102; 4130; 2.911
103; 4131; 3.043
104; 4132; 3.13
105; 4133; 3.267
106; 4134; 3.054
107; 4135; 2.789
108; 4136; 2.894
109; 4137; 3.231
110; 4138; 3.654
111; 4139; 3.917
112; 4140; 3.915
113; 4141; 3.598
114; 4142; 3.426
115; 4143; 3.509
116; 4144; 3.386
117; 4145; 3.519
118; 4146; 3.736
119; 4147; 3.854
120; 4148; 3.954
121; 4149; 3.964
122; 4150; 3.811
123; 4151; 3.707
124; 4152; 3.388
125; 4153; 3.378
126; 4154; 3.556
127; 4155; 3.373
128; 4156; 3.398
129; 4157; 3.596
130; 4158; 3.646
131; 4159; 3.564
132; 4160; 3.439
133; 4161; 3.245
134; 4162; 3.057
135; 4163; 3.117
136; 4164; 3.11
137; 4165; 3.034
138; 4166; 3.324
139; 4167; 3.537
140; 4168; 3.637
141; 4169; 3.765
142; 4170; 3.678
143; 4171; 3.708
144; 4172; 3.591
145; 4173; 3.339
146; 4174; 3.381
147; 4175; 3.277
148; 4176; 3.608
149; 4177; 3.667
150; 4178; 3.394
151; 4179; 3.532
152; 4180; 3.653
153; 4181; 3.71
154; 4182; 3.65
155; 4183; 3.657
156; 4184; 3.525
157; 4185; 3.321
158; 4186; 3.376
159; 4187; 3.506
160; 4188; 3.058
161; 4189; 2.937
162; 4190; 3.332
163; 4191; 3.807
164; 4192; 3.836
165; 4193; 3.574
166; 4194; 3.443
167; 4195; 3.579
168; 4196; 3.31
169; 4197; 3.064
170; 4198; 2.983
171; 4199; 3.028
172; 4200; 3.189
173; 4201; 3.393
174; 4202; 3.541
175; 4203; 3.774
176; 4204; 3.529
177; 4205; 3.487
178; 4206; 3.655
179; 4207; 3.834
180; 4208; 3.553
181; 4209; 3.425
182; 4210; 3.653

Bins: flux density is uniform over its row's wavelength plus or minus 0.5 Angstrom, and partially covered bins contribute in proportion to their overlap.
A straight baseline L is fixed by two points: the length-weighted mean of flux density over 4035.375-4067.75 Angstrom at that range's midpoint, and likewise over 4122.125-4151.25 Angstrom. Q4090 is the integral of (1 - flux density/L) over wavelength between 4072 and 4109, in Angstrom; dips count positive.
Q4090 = 3.7 Angstrom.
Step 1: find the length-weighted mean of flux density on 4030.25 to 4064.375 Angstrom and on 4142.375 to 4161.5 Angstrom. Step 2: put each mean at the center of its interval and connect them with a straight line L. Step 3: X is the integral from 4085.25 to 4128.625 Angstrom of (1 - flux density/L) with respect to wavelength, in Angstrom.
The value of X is 4.6 Angstrom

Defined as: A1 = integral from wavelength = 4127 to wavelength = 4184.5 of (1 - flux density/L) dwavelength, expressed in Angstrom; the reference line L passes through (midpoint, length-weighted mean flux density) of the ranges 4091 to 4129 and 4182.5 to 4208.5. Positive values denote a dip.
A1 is -2.5 Angstrom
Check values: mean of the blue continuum 3.17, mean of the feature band 3.46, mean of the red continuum 3.43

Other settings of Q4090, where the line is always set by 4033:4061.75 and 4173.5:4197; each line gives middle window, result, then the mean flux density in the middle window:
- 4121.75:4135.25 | 0.8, 3.23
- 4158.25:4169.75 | 0.3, 3.36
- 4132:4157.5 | -0.4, 3.51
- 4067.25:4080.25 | 1.0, 3.16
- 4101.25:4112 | 1.3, 3.02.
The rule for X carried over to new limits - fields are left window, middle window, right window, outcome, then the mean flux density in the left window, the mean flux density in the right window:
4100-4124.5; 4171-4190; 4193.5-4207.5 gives -0.50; 3.22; 3.41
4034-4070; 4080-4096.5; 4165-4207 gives 1.21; 3.4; 3.47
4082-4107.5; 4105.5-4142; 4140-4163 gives 0.19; 3.03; 3.55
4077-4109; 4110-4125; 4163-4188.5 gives -0.70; 3.1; 3.47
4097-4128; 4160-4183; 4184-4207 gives -0.77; 3.19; 3.41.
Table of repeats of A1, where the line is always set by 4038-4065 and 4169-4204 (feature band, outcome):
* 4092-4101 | 1.2 Angstrom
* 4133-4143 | 0.1 Angstrom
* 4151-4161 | -0.1 Angstrom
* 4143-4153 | -0.7 Angstrom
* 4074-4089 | 0.9 Angstrom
